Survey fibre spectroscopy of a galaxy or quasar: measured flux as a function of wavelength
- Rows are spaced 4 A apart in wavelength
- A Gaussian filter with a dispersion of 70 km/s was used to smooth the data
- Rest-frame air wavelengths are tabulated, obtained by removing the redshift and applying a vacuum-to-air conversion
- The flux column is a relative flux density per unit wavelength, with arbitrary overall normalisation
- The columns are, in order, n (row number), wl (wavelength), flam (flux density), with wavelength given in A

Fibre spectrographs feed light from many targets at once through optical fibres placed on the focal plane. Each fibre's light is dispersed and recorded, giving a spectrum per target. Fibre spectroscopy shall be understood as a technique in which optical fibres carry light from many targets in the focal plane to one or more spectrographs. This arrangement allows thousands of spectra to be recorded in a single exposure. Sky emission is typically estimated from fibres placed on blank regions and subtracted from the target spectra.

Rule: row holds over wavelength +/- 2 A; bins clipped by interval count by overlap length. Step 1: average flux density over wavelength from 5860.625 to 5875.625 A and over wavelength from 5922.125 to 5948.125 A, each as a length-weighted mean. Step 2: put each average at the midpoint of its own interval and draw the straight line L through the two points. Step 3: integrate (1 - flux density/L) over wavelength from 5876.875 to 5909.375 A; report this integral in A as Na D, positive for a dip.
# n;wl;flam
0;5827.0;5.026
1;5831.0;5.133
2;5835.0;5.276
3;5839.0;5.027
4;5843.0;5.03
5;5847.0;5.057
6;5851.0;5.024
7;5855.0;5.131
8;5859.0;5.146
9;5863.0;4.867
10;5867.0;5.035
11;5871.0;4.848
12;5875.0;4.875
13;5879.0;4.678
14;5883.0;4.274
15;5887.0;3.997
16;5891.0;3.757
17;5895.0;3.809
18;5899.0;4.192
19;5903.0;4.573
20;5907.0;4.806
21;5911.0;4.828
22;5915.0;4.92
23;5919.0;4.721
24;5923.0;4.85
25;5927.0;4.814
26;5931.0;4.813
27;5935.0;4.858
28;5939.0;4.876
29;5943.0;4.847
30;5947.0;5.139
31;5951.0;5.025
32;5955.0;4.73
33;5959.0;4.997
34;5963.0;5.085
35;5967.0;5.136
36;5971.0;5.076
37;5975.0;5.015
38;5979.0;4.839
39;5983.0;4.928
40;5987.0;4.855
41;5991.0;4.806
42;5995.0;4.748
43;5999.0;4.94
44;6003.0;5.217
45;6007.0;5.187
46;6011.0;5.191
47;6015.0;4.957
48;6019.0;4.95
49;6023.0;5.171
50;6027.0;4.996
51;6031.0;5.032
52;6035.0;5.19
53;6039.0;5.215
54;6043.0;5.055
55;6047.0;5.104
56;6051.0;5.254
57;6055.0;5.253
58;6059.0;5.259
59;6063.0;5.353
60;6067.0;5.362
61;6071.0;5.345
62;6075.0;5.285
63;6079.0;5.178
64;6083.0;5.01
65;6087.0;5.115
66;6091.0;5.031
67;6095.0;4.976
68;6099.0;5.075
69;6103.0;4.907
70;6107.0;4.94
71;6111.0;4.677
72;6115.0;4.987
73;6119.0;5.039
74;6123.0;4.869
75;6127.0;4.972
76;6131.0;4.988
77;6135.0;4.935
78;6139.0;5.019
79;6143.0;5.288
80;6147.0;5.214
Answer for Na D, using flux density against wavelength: 4.2 A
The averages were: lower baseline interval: 4.92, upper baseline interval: 4.88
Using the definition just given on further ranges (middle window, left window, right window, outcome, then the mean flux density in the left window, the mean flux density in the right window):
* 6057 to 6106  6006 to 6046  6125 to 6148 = -0.7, 5.09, 5.06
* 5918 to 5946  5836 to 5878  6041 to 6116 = 1.1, 5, 5.12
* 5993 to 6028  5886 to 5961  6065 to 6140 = -1.4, 4.67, 5.04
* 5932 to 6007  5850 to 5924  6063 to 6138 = -2.5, 4.64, 5.05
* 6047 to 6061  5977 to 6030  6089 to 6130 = -0.8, 4.98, 4.95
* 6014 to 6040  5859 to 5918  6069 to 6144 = -1.1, 4.56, 5.03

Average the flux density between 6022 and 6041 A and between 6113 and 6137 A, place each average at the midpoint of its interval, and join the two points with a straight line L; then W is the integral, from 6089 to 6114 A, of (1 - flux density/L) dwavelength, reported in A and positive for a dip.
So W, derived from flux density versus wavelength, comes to 0.3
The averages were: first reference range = 5.12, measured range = 4.94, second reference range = 4.96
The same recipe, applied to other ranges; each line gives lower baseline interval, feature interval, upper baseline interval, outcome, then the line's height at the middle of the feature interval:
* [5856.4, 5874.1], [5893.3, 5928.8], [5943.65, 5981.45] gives 2.6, 4.98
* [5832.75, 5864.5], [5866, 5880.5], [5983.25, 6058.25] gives 0.6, 5.07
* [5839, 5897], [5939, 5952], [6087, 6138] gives -0.6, 4.78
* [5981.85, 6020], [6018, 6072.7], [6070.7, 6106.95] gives -1.7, 5.03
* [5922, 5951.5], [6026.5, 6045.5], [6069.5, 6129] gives -0.5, 4.98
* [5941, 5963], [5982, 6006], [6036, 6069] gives 0.7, 5.07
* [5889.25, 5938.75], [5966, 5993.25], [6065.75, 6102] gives -0.8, 4.81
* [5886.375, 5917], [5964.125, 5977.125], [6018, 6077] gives -0.9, 4.76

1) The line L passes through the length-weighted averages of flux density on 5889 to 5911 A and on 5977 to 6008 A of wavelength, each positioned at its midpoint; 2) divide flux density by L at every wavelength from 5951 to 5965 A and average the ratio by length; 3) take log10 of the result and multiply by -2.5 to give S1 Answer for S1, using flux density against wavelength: -0.06 mag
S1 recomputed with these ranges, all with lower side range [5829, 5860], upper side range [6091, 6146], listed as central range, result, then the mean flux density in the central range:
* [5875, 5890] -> 0.17 mag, 4.35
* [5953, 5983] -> 0.01 mag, 4.98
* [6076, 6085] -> -0.03 mag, 5.12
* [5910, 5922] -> 0.05 mag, 4.82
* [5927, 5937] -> 0.05 mag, 4.83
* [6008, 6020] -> -0.01 mag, 5.05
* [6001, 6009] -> -0.04 mag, 5.2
